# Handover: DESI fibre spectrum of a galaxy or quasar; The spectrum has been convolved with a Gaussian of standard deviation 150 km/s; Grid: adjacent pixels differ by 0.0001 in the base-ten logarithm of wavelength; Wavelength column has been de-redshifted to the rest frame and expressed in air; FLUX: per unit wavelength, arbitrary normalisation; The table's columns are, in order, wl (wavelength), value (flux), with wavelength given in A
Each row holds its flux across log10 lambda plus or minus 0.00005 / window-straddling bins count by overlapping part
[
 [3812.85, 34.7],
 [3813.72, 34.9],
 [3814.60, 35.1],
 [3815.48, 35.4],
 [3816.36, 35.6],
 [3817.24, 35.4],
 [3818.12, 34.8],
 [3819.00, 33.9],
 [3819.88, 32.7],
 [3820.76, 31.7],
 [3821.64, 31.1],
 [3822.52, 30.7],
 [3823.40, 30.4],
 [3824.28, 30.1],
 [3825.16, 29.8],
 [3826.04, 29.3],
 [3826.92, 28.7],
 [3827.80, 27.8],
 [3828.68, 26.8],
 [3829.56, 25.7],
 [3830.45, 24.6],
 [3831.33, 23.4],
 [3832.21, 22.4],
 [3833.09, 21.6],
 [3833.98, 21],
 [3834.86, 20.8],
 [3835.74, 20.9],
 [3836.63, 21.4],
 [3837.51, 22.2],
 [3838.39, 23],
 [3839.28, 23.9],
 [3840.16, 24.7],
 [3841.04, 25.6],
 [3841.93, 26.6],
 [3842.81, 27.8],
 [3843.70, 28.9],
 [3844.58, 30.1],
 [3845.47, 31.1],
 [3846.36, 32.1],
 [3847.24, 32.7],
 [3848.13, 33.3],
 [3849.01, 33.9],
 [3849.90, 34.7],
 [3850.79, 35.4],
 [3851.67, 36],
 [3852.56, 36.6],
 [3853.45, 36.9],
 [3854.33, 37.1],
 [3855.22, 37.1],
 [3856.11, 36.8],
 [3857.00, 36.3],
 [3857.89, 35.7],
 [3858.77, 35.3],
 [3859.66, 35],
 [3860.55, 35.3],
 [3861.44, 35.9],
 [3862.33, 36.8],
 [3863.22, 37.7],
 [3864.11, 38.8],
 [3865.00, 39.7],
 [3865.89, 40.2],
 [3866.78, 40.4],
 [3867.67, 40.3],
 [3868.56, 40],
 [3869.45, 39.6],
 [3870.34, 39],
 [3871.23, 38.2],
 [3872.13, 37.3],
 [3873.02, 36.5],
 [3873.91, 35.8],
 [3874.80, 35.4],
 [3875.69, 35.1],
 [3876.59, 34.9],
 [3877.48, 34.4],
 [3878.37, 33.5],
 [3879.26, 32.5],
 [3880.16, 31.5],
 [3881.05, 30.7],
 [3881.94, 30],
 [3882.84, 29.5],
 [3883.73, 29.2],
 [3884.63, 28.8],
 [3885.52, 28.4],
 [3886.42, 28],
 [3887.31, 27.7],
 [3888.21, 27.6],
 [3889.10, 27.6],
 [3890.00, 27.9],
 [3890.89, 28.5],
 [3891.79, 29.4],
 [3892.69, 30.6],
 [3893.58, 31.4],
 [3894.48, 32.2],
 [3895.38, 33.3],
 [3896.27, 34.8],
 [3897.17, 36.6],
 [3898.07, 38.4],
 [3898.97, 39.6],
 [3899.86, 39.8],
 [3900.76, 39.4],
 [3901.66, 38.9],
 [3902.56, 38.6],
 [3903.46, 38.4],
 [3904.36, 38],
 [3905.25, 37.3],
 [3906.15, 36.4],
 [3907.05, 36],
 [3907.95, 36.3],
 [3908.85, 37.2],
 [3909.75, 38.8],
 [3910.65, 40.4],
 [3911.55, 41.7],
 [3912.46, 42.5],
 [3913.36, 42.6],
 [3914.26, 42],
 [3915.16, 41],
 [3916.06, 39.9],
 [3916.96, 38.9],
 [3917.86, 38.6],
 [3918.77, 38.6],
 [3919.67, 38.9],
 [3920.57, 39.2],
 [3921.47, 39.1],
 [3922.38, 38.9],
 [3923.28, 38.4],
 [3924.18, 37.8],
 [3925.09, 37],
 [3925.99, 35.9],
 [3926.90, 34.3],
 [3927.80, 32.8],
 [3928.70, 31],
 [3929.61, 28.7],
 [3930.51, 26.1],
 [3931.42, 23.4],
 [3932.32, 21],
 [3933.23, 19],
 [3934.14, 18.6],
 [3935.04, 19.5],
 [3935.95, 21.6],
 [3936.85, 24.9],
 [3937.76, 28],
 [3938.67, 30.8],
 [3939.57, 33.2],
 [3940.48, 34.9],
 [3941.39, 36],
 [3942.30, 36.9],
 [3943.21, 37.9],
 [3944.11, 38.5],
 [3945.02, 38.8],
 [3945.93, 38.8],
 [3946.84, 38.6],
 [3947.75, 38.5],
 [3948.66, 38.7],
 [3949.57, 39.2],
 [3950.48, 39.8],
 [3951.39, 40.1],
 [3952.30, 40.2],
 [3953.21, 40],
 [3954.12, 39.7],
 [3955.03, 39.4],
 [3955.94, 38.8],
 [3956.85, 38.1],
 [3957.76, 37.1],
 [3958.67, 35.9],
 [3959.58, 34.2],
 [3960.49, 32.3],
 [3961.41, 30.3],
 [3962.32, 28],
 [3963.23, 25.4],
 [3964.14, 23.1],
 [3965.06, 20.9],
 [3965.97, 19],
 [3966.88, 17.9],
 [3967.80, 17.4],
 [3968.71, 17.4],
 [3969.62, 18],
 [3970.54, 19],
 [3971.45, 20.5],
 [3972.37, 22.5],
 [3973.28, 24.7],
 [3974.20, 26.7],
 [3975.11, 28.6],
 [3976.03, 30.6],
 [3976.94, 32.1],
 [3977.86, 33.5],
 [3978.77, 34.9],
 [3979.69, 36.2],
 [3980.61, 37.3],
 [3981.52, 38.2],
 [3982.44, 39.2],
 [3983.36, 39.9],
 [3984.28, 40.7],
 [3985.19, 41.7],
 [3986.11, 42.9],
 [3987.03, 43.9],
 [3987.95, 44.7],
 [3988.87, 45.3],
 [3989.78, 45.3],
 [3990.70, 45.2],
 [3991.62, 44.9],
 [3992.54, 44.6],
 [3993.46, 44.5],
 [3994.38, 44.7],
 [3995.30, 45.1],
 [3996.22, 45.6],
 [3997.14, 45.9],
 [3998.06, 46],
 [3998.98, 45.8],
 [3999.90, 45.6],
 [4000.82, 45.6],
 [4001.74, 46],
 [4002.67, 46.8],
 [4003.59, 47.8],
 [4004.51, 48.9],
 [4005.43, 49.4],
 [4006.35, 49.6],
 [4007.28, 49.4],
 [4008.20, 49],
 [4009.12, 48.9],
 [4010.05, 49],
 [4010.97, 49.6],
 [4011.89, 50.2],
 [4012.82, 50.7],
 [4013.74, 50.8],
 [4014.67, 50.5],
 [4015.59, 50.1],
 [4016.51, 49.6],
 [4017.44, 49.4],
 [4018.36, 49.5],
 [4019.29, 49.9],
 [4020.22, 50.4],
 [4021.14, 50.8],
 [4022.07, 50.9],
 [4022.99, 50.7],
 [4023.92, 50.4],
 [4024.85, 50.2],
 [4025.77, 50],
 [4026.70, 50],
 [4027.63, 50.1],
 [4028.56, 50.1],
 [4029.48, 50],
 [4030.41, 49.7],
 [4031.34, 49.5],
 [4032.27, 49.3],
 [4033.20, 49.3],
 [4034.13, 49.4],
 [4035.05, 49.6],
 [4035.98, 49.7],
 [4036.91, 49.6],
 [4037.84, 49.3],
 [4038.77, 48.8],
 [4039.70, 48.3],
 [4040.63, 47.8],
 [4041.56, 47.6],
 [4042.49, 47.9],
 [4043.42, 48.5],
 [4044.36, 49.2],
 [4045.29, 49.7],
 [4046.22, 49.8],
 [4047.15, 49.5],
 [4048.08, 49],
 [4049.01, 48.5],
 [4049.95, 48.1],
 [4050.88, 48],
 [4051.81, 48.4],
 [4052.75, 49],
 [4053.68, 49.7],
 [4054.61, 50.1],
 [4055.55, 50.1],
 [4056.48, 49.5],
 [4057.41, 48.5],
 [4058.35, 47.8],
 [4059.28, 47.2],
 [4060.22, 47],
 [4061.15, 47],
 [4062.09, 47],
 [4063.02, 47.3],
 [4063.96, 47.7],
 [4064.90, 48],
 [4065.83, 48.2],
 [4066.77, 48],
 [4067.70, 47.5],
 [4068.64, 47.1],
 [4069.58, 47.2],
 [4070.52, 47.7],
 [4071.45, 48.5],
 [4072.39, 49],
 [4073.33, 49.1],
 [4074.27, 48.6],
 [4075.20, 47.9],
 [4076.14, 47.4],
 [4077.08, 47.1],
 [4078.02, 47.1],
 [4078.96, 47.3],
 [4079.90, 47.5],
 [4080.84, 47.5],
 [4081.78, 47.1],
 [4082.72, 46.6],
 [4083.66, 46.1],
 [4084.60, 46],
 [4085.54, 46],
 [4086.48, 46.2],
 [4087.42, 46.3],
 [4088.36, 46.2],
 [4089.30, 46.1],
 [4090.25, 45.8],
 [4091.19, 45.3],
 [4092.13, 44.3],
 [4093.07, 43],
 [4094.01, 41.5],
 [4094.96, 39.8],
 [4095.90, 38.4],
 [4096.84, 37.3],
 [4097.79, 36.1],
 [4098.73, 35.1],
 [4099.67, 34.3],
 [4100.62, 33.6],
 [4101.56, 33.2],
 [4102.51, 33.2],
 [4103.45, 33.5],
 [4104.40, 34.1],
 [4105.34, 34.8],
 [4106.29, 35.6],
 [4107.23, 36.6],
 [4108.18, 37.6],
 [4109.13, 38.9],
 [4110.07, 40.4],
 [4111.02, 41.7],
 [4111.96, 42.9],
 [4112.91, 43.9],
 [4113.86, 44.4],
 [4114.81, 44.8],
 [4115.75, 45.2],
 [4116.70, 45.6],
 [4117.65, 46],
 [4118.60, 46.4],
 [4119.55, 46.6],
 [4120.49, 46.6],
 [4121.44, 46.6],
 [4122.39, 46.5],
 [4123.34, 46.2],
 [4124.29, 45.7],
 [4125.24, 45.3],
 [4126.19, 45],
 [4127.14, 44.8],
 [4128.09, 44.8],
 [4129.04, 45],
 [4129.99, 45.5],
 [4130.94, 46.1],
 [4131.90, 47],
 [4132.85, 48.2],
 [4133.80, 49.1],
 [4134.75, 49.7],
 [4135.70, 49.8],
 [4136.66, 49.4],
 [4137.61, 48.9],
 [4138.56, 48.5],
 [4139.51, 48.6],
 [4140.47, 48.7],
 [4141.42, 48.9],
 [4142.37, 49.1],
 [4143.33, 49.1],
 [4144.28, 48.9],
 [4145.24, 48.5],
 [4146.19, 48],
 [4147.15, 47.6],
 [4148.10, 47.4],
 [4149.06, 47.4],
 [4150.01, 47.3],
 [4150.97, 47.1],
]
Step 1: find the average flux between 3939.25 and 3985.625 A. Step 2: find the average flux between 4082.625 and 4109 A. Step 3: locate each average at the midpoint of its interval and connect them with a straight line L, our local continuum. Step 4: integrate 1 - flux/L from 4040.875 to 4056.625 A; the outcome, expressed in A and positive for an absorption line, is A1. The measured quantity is -4.86 A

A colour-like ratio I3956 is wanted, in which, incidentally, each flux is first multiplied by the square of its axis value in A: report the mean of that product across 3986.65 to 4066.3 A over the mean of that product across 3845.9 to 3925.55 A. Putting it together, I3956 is 1.45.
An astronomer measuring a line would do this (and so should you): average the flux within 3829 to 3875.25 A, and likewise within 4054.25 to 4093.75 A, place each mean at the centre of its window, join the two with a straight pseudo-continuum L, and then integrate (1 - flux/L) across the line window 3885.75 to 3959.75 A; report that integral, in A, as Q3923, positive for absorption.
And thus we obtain 3.9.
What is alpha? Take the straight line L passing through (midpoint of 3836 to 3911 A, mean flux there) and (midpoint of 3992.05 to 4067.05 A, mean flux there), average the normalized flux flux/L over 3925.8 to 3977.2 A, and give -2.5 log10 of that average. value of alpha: 0.34 mag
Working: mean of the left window 33.8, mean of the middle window 30.2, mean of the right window 48.6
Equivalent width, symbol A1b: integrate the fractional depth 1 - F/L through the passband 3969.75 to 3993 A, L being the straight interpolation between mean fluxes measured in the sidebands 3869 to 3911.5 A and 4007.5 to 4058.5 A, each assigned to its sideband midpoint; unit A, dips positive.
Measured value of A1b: 4.3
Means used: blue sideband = 34.3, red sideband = 49.5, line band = 35.9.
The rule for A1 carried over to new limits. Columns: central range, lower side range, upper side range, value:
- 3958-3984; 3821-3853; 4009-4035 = 9.4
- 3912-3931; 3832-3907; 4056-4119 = -0.9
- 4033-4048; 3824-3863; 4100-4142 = -3.5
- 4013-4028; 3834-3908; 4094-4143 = -4.2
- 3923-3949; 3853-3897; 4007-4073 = 5.3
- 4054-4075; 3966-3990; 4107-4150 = -4.2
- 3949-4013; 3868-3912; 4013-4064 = 8.5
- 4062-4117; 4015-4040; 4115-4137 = 5.1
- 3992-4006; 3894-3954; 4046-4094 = -1.5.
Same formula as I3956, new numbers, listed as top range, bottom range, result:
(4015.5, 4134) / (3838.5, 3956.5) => 1.45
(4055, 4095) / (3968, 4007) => 1.26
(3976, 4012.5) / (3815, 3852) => 1.66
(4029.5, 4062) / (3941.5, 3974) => 1.62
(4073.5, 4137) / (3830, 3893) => 1.55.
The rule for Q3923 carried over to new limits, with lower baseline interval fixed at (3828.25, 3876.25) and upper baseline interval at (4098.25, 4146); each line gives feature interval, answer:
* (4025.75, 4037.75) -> -2.9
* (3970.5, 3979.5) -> 2.3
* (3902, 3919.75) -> -2.2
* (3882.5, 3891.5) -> 1.4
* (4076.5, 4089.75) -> -1.4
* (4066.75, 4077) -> -1.6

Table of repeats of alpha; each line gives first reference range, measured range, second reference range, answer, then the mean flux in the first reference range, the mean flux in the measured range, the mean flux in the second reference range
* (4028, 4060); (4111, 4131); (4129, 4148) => 0.07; 49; 45.3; 48.3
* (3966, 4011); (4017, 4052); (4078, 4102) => -0.21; 38.9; 49.4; 42.8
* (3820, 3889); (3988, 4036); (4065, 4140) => -0.22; 31.6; 48.4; 44.3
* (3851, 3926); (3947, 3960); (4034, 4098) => 0.04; 36.1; 38.6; 47.2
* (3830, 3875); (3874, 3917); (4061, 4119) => -0.01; 32.4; 34.8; 43.5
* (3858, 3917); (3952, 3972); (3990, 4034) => 0.45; 35.6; 28.6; 48.5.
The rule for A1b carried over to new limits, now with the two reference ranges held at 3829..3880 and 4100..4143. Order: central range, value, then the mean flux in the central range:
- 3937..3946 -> 0.32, 34.9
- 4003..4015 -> -3.21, 49.5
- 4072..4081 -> -1.28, 47.8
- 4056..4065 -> -1.41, 47.7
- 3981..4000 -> -2.73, 43.8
